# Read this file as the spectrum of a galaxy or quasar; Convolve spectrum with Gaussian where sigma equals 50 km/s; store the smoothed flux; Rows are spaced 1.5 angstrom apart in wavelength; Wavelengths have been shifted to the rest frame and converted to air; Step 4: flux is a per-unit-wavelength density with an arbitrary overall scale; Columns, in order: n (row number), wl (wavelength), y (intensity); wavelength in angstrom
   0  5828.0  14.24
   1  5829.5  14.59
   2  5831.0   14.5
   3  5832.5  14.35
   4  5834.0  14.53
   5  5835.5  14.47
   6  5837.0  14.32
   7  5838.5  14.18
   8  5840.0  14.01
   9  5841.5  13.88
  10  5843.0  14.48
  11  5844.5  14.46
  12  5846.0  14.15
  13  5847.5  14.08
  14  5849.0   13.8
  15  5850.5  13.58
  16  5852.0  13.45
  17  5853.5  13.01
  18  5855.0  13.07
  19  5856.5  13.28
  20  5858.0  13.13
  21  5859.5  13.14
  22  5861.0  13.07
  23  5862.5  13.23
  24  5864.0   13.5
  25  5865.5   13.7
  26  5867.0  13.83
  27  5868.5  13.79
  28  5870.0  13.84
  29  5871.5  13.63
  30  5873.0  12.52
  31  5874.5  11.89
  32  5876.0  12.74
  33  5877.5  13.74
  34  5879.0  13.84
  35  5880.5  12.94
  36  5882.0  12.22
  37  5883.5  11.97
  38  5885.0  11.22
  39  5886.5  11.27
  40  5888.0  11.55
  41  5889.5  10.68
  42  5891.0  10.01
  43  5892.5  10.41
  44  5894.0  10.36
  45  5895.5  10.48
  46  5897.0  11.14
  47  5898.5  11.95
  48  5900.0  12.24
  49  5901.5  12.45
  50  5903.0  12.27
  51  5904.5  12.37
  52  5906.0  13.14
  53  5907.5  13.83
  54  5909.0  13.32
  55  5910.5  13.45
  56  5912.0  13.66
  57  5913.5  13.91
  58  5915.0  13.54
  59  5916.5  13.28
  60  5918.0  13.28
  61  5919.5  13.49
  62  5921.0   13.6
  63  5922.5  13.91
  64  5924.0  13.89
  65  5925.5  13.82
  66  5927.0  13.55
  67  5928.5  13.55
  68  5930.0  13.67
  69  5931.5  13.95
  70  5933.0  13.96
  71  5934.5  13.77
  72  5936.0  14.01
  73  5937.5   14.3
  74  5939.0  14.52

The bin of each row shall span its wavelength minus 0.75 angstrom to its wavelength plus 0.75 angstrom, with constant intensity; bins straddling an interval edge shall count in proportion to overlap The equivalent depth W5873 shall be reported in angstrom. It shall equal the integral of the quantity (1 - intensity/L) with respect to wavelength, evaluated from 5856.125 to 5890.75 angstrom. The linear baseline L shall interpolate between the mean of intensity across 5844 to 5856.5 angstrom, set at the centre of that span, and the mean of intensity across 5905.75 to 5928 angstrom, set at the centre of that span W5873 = 2.2 angstrom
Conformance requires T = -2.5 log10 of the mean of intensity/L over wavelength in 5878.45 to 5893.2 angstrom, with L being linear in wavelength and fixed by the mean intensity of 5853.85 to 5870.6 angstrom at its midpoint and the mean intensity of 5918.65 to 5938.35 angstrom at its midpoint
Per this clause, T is 0.17 mag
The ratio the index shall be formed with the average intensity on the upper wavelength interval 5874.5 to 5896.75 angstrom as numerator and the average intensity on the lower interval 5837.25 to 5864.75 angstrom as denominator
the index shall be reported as 0.85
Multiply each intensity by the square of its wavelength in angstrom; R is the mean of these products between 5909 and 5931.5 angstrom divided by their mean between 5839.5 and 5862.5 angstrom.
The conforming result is 1.02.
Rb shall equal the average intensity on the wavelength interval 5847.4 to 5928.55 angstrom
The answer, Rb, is 12.8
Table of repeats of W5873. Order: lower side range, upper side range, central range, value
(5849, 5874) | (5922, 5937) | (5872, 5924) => 4.4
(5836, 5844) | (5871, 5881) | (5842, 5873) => 0.1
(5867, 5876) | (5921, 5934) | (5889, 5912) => 2.6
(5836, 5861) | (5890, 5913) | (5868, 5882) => -0.3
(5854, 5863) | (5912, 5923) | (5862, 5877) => -0.1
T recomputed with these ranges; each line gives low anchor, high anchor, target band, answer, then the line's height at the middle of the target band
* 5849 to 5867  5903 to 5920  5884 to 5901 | 0.20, 13.3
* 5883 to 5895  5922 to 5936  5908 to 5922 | -0.06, 12.8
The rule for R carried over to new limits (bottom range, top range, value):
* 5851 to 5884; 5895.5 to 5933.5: 1.02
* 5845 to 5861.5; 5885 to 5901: 0.83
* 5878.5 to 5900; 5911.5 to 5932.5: 1.21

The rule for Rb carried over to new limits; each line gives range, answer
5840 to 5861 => 13.6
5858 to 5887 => 13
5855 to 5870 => 13.4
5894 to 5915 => 12.6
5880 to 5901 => 11.3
